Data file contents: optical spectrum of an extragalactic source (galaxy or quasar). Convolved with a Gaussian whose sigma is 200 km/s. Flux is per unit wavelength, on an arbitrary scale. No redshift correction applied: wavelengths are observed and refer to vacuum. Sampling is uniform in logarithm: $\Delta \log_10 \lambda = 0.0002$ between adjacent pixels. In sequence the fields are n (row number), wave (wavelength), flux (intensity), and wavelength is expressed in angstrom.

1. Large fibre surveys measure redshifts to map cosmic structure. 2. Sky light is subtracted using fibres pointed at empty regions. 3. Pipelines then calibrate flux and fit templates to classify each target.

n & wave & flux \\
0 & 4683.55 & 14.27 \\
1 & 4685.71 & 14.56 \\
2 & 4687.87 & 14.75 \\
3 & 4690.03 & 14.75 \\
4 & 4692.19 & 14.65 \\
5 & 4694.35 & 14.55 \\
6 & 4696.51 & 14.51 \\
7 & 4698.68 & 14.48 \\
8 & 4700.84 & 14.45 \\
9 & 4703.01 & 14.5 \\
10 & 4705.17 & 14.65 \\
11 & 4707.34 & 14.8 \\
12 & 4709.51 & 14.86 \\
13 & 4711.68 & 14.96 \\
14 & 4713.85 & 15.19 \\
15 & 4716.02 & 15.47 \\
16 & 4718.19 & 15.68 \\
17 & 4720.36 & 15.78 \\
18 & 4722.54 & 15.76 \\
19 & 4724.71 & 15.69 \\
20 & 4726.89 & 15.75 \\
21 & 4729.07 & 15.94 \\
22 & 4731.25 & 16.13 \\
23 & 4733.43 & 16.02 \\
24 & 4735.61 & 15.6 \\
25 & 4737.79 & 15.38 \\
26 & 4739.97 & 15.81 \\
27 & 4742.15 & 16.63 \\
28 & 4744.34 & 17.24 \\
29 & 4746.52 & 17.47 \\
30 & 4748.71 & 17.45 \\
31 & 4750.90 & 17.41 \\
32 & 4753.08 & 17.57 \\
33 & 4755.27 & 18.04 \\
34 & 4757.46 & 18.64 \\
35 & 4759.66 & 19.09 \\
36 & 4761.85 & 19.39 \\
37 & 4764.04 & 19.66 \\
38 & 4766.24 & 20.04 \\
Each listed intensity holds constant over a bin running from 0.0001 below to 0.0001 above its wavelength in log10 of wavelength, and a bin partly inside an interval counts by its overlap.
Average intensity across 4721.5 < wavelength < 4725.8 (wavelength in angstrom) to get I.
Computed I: 15.7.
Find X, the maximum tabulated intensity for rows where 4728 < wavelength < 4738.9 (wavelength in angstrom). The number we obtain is 16.13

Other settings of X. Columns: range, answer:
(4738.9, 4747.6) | 17.47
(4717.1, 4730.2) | 15.94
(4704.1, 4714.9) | 15.19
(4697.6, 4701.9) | 14.48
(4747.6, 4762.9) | 19.39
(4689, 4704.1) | 14.75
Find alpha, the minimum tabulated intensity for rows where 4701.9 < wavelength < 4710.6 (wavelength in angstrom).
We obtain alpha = 14.5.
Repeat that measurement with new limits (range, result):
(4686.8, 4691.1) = 14.75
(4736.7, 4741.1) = 15.38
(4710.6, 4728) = 14.96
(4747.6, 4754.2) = 17.41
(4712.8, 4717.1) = 15.19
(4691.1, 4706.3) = 14.45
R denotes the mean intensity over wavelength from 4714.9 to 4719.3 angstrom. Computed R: 15.6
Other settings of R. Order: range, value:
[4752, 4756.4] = 17.8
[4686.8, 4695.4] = 14.7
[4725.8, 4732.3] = 15.9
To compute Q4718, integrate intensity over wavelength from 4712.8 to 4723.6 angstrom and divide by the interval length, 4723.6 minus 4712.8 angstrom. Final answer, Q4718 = 15.6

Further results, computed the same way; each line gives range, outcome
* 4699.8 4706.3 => 14.5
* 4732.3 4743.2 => 15.9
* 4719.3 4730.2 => 15.8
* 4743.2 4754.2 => 17.4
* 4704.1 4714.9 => 14.9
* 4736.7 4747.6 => 16.5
